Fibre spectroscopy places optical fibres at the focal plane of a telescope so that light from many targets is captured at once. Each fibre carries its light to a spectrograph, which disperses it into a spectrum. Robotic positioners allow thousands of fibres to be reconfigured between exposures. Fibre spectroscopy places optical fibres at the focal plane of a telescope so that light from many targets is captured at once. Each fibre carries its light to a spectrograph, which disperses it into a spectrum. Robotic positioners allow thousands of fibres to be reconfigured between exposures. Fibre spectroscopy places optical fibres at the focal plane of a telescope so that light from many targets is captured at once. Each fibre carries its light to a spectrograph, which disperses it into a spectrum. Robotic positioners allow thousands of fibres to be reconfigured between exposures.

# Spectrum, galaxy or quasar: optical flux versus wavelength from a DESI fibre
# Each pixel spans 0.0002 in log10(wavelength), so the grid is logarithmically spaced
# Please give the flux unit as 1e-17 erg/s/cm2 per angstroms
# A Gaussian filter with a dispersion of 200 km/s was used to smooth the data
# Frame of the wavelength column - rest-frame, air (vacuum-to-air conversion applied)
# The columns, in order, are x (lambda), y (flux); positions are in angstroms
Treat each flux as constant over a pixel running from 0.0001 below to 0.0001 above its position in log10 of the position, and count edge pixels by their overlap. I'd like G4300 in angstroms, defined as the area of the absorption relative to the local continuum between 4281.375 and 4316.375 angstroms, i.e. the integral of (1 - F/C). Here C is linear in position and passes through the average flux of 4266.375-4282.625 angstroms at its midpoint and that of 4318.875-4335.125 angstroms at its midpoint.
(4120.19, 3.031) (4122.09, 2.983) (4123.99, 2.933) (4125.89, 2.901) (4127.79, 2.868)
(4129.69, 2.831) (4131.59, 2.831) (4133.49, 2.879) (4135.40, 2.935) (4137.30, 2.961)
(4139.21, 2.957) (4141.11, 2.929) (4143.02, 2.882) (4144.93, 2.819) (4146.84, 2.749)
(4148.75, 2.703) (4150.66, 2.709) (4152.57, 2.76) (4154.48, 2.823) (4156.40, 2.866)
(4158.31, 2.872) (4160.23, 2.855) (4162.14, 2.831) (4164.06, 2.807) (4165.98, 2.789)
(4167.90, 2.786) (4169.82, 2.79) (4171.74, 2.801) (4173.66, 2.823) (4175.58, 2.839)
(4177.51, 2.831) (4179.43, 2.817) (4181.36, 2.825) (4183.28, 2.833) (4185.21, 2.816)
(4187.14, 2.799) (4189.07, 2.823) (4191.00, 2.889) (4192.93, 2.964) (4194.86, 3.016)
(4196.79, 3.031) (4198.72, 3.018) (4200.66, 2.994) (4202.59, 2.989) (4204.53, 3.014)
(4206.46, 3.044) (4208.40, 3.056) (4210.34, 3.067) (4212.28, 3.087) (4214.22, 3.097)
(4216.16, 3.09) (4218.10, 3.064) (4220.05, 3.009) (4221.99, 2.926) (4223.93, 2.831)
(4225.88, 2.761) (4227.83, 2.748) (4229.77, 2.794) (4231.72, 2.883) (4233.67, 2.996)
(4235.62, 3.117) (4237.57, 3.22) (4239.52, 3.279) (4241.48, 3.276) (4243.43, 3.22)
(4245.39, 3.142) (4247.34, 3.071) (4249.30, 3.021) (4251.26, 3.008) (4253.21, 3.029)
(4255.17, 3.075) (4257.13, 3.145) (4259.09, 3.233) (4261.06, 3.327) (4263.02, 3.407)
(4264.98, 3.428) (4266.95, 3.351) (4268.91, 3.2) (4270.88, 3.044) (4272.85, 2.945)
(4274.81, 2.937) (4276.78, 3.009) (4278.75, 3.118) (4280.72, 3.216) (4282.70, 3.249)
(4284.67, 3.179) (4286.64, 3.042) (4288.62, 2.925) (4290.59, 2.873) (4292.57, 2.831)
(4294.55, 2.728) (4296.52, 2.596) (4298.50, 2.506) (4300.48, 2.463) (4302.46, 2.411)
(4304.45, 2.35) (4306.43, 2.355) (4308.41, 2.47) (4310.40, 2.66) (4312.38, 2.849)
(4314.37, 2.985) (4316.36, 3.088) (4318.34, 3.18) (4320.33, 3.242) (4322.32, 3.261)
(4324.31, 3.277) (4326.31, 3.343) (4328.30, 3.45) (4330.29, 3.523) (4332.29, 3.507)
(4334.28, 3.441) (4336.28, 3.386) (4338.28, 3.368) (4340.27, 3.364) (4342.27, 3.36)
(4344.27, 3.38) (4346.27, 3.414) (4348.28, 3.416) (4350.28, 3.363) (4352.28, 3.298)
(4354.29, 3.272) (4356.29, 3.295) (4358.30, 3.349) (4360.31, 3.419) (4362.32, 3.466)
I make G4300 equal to 5.2 angstroms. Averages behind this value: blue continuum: 3.1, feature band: 2.75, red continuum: 3.37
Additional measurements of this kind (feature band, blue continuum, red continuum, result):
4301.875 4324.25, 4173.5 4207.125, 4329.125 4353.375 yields 3.2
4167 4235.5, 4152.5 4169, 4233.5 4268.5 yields 1.5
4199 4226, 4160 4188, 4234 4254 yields -0.2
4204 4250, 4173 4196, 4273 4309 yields -3.2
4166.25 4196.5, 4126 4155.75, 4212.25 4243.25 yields 0.8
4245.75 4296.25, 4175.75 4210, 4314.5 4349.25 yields 1.1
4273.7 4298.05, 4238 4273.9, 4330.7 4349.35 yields 2.2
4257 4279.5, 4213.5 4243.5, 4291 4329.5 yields -1.9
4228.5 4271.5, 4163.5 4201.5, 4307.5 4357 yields -1.5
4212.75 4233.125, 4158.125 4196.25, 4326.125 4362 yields 0.4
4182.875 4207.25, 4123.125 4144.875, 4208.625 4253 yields 0.3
